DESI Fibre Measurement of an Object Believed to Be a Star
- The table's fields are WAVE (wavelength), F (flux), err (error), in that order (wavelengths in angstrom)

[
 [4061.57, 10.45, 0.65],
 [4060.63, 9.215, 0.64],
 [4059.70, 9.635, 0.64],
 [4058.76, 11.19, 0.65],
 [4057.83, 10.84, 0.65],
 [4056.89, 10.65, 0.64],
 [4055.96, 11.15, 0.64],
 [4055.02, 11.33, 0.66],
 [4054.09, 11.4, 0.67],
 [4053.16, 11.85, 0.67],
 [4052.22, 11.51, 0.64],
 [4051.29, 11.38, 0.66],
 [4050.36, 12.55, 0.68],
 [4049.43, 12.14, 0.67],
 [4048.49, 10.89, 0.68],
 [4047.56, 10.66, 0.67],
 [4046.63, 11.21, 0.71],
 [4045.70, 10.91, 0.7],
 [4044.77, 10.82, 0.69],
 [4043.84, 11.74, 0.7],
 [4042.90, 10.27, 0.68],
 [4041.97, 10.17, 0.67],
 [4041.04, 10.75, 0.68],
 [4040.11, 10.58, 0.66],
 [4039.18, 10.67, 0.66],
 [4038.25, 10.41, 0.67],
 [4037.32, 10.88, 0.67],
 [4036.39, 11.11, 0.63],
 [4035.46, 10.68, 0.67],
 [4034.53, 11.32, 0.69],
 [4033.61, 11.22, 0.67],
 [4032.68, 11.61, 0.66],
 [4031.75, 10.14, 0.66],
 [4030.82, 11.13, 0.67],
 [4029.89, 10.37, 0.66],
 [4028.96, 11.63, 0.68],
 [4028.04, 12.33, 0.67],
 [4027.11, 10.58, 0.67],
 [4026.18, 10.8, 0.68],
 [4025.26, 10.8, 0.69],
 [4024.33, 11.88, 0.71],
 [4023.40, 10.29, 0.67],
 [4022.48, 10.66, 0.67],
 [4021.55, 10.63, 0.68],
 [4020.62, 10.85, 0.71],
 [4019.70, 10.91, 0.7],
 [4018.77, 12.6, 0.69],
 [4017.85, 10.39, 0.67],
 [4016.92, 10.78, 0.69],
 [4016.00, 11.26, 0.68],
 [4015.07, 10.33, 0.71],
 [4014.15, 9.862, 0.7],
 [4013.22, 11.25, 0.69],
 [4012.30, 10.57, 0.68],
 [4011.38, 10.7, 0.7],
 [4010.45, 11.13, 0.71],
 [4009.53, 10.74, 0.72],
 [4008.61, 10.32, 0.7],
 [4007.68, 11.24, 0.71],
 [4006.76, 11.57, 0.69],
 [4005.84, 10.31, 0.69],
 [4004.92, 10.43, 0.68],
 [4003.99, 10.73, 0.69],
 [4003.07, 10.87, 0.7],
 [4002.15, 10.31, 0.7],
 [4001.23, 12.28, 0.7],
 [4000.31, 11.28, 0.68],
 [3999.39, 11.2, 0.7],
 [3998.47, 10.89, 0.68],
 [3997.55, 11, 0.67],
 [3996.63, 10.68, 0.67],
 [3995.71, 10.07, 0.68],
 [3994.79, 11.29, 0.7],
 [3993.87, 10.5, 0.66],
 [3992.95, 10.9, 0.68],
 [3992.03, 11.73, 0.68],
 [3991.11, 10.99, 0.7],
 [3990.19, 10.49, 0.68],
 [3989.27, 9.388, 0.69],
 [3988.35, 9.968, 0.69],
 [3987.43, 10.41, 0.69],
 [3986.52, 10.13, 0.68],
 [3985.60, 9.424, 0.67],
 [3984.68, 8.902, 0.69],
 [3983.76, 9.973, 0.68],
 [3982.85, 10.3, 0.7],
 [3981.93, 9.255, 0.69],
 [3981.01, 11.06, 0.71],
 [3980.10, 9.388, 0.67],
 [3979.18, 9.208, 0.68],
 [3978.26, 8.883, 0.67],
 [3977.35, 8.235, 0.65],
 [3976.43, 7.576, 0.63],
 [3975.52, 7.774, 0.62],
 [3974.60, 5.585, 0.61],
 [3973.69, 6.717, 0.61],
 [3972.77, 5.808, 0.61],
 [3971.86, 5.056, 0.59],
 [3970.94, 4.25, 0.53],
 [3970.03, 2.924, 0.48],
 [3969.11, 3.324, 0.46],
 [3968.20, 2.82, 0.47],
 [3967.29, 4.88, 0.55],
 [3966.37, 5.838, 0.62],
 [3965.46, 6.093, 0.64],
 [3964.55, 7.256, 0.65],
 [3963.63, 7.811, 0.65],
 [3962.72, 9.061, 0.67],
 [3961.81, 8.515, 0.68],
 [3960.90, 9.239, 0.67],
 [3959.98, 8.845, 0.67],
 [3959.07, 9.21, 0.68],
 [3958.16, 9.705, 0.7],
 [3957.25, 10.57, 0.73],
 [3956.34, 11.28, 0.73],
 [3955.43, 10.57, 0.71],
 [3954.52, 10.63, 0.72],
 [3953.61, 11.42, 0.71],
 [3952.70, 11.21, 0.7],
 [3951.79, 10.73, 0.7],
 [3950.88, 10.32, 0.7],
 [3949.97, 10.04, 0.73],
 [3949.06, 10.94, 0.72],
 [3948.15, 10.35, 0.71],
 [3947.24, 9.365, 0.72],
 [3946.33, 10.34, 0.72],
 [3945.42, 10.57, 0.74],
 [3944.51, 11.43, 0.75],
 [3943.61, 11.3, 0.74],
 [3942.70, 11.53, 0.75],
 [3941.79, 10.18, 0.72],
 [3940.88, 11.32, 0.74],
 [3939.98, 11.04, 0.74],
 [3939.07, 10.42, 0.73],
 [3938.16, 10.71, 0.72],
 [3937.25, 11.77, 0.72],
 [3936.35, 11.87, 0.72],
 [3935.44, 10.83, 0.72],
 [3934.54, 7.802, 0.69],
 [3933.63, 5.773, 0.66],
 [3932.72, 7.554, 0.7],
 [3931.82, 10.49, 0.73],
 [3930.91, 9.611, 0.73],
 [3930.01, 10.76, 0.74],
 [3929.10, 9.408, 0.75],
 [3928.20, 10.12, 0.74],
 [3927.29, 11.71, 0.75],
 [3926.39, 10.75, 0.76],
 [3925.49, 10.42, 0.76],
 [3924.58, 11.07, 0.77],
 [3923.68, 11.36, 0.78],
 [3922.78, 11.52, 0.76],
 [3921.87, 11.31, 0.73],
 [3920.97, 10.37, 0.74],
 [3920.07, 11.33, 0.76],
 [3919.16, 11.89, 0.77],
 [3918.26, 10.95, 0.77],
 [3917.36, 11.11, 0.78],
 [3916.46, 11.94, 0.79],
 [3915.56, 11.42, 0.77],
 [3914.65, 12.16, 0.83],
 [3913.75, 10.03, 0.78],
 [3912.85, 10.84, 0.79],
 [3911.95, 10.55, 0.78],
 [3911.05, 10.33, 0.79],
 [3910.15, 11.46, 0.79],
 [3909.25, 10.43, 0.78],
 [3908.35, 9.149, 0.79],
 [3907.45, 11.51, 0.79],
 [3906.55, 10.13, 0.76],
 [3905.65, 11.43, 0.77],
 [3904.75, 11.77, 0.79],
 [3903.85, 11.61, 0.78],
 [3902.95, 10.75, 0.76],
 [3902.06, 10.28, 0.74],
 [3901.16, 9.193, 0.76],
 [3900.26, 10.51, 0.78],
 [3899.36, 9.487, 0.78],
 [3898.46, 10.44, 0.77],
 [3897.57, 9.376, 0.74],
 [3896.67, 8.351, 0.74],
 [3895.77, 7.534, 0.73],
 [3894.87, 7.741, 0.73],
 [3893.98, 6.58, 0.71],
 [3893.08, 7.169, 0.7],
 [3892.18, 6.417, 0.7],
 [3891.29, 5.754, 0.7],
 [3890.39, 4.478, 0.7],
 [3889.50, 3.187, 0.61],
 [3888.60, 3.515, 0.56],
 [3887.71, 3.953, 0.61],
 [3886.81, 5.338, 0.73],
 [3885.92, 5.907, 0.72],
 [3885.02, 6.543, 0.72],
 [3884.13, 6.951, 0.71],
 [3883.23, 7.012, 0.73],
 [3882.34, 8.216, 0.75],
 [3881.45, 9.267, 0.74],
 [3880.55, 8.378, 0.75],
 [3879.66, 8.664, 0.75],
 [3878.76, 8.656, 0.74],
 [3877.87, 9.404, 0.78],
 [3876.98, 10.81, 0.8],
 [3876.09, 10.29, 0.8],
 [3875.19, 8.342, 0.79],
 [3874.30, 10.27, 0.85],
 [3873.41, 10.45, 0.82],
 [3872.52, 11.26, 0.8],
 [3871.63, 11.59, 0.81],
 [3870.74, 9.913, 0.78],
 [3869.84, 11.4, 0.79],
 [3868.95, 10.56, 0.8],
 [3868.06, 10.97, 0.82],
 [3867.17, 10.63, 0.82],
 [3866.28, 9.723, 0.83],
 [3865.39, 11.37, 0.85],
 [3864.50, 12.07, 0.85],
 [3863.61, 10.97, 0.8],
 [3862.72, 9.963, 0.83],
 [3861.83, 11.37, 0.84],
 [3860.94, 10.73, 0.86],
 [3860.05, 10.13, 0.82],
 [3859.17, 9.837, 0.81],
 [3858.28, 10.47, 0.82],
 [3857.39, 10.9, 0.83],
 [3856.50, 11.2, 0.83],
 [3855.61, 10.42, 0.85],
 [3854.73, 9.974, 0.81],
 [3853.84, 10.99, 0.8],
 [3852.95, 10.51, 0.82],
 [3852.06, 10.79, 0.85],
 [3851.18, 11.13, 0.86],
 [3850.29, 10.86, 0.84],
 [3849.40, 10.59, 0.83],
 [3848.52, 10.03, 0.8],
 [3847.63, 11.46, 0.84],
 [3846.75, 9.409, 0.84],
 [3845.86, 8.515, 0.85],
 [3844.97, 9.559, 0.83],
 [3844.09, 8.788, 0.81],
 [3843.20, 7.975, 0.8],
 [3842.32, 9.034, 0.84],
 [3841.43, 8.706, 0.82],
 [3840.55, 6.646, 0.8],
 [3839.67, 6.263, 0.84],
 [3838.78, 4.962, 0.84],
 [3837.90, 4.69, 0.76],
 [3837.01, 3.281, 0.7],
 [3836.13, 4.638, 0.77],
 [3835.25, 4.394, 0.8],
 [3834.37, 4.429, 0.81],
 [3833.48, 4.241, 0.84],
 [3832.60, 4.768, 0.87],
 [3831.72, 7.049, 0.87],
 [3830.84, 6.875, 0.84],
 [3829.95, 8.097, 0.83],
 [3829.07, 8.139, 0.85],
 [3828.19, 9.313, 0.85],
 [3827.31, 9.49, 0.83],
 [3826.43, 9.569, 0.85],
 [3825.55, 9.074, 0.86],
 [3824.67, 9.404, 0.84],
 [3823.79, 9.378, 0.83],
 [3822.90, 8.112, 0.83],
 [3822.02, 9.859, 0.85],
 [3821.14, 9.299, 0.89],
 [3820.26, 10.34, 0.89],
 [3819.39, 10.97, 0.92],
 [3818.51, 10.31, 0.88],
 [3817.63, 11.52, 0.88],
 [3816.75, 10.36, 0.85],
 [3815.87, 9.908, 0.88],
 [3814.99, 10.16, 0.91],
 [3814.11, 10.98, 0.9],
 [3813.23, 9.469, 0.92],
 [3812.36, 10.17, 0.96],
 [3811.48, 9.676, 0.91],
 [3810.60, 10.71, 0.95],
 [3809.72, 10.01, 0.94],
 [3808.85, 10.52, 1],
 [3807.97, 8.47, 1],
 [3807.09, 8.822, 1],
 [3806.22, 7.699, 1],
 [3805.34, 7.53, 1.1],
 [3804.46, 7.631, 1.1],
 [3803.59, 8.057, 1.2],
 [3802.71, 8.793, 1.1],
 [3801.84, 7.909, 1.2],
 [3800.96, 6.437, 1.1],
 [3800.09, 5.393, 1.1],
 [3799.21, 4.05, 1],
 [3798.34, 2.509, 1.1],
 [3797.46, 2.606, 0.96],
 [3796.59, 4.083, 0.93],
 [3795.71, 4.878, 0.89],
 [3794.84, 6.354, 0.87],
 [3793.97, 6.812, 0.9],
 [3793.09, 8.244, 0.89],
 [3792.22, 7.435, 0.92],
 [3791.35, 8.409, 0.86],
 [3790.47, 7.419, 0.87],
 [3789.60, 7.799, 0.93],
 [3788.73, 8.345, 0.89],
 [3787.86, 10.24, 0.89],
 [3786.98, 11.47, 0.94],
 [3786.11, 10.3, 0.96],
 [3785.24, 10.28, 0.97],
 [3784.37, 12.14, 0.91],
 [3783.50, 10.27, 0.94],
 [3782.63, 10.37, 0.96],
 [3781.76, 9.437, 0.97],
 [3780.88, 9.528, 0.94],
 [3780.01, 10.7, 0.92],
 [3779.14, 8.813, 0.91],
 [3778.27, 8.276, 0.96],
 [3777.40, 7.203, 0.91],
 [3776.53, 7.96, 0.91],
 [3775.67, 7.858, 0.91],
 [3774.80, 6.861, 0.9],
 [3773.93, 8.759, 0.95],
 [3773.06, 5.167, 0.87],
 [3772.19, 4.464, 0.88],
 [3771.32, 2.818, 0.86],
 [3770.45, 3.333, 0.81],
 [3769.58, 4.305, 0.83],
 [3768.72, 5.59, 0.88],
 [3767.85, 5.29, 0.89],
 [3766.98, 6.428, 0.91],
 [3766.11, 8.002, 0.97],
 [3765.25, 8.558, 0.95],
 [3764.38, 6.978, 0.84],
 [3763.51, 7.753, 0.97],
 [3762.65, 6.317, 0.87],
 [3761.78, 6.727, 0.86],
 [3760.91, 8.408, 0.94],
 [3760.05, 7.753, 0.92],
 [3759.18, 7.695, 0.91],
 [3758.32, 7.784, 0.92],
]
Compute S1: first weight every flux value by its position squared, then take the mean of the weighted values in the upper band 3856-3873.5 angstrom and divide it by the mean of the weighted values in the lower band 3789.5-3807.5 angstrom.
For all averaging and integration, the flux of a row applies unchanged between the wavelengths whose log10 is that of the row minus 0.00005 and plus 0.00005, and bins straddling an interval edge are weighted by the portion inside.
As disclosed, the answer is 1.69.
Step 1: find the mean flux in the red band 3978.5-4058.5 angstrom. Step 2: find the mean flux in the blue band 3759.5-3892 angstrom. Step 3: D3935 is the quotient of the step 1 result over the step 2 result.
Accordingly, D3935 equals 1.30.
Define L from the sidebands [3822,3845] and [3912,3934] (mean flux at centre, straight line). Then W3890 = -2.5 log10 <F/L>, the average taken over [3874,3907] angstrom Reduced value 0.15 mag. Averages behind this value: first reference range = 7.2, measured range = 8.2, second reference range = 10.6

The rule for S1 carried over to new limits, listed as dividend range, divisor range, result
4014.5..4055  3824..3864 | 1.40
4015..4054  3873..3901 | 1.54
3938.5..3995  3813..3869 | 1.06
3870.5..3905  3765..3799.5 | 1.20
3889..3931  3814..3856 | 1.19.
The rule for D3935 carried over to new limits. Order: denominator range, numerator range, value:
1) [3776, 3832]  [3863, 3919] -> 1.08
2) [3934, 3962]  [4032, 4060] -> 1.06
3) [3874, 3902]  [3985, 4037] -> 1.41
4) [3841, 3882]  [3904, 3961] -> 1.04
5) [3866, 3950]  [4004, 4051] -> 1.13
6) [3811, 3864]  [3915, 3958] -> 1.18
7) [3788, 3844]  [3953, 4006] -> 1.16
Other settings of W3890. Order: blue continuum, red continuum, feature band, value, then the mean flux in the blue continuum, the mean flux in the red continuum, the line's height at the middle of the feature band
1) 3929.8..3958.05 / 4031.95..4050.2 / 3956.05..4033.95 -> 0.11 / 10.4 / 11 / 10.7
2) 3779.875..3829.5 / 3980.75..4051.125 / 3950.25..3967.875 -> 0.13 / 8.71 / 10.8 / 10.2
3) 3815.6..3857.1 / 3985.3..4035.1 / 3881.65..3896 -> 0.47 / 8.63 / 10.8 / 9.3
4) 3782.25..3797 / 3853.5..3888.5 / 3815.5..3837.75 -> 0.12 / 8.52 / 9.55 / 8.99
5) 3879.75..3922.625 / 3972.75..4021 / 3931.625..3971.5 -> 0.06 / 9.04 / 10.2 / 9.65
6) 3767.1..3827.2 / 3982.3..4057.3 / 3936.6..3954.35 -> -0.09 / 8.19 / 10.9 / 9.97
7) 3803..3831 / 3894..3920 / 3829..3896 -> 0.17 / 9.39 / 10.4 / 9.9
